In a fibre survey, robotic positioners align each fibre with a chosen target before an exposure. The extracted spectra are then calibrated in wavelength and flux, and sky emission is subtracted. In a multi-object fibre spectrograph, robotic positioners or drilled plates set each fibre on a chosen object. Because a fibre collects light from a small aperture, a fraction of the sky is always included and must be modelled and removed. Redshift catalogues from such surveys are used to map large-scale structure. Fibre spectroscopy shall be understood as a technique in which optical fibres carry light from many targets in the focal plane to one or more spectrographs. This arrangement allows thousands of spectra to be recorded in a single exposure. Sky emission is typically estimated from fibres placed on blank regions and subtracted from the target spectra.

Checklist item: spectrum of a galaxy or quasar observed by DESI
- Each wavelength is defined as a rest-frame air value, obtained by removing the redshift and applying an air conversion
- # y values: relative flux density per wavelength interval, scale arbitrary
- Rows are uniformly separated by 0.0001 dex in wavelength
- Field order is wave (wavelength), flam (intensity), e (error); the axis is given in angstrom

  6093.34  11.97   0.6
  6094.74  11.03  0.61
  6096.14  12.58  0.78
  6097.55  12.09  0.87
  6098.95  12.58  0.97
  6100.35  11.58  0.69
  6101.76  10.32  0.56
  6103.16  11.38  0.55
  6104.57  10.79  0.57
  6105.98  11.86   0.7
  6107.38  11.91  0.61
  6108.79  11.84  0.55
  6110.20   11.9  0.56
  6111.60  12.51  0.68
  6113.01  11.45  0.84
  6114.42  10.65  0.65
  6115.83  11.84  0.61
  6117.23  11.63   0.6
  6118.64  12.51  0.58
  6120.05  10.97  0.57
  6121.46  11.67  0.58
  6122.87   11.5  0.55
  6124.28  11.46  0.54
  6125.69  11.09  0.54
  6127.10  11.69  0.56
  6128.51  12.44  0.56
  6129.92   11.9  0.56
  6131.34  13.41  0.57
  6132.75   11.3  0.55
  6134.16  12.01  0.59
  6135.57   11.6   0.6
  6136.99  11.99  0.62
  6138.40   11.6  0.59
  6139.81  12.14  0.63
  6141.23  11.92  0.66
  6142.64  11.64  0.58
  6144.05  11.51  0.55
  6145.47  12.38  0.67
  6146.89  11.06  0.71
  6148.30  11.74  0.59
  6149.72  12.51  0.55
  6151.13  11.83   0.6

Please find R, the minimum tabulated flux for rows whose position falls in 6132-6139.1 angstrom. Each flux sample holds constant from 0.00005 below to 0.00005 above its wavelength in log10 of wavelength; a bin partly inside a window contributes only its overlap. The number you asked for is 11.3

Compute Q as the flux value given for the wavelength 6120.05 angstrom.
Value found 10.97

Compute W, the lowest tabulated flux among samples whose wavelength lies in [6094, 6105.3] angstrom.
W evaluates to 10.32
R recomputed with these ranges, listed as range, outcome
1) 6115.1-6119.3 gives 11.63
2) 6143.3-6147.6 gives 11.06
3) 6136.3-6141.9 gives 11.6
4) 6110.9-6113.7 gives 11.45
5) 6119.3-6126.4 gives 10.97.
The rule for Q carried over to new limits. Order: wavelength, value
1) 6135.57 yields 11.6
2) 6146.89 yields 11.06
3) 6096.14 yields 12.58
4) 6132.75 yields 11.3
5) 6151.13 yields 11.83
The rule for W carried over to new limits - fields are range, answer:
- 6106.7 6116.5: 10.65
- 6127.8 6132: 11.9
